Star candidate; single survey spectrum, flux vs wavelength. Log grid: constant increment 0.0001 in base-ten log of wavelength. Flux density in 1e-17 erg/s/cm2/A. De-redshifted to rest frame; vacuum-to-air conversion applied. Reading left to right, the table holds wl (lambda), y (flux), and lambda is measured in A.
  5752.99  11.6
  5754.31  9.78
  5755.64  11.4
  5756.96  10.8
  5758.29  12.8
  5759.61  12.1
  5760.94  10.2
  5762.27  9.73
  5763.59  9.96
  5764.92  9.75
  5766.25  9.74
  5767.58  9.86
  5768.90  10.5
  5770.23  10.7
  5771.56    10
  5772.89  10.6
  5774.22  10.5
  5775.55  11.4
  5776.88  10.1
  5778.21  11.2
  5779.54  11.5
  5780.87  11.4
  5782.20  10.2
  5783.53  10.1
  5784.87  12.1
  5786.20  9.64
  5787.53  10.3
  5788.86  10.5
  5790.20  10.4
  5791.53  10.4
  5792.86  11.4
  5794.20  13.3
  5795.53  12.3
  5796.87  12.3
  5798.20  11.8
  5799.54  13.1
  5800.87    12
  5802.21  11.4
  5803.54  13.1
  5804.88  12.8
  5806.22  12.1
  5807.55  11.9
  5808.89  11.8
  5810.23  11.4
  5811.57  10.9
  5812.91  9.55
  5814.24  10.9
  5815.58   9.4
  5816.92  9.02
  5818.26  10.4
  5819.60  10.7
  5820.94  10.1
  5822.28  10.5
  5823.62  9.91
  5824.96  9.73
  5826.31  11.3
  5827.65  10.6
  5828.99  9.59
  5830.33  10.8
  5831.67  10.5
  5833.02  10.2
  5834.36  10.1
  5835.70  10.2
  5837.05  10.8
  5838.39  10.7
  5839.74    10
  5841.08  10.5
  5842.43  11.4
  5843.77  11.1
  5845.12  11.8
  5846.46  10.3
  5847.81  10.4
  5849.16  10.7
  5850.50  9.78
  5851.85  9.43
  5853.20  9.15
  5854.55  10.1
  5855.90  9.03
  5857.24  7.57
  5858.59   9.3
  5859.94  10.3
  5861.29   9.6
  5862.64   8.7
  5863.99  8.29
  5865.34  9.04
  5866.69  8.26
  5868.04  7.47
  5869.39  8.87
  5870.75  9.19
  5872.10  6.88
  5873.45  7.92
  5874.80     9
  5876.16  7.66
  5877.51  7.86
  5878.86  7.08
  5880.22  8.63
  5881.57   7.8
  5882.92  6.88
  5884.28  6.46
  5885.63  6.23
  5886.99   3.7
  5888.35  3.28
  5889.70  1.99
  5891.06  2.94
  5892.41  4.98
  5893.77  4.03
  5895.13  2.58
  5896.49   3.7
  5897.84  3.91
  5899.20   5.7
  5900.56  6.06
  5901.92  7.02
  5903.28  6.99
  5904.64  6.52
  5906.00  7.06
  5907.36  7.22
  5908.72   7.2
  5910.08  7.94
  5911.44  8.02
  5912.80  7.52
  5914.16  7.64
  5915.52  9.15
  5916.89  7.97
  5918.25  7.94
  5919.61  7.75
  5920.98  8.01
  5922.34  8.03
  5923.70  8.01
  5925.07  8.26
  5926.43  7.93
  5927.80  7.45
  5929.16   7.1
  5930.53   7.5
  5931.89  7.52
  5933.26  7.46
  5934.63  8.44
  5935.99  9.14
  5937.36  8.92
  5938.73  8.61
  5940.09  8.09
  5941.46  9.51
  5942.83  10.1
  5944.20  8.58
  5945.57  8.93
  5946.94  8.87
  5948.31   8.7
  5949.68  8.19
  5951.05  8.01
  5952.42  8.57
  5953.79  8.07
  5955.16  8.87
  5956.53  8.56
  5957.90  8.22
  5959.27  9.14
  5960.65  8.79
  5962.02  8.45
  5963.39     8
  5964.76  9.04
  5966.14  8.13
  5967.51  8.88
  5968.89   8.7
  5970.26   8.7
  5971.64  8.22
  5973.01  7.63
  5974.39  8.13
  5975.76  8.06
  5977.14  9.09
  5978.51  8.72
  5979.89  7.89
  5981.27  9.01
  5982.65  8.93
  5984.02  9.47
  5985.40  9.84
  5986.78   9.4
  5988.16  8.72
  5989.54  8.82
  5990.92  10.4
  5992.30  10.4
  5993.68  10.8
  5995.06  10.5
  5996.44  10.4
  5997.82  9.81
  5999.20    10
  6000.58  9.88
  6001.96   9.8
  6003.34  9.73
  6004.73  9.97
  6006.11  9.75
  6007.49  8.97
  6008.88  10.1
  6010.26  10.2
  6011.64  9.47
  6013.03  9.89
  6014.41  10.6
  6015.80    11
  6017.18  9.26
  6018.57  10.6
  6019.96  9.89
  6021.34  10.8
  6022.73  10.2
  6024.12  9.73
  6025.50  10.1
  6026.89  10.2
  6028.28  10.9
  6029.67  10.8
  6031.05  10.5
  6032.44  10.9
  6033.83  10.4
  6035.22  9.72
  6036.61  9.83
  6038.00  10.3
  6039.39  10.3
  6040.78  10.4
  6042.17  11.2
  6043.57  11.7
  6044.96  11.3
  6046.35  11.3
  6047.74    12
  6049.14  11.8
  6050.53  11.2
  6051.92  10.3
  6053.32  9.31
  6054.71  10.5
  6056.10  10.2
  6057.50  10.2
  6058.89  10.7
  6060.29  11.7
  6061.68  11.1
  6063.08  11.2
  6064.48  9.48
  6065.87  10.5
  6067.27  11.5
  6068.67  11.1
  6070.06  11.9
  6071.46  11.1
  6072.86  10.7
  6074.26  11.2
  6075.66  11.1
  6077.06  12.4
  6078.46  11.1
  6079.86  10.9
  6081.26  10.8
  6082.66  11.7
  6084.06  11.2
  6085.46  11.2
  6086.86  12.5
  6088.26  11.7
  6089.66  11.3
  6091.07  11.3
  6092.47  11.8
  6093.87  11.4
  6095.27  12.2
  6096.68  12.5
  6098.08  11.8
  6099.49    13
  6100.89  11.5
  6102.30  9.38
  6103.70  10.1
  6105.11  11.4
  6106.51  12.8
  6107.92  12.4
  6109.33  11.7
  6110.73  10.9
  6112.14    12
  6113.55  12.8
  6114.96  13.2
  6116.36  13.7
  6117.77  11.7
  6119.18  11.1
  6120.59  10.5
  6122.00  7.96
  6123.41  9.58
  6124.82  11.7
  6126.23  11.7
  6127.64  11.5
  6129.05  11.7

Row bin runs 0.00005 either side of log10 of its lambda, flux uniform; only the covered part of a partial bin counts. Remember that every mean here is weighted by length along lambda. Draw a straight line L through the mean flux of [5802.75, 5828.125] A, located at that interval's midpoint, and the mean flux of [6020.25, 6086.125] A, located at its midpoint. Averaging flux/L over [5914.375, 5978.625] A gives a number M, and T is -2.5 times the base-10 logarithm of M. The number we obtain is 0.28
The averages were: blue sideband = 10.9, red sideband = 10.8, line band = 8.38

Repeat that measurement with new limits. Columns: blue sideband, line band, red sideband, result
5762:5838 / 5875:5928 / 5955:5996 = 0.43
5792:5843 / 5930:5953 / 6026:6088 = 0.27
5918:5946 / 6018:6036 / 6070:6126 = -0.03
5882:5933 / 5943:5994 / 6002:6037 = -0.04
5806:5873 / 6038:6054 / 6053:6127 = 0.01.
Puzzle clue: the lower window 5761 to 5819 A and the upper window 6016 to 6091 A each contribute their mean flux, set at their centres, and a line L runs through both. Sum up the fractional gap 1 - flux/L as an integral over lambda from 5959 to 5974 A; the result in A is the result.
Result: 3.29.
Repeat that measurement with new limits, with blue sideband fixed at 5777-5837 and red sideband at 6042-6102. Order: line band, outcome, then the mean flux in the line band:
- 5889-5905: 9.3 A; 4.66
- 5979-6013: 4.6 A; 9.67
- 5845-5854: 0.7 A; 10.1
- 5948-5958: 2.5 A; 8.4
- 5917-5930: 3.8 A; 7.83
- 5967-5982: 3.6 A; 8.45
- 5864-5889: 8.3 A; 7.37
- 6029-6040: 0.9 A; 10.3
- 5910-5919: 2.5 A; 8.03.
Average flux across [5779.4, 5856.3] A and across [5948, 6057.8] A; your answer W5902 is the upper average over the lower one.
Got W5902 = 0.90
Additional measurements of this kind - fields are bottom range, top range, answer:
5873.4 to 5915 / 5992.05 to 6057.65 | 1.68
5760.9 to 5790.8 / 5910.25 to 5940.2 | 0.77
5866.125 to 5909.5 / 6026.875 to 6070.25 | 1.71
